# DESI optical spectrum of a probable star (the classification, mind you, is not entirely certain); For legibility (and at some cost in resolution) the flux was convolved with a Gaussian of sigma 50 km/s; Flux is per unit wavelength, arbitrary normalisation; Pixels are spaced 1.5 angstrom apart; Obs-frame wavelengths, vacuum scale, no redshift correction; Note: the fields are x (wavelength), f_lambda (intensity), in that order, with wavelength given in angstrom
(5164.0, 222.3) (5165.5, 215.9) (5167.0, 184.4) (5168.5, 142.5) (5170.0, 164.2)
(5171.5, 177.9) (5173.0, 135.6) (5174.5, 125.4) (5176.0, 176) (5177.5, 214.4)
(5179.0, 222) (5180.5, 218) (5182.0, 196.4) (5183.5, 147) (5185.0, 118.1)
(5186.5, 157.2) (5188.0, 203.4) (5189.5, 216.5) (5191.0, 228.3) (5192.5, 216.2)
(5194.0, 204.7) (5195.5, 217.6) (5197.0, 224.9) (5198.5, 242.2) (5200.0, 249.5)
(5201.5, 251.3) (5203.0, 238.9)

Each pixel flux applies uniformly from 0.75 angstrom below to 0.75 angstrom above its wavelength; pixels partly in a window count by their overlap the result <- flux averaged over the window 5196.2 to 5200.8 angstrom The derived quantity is 239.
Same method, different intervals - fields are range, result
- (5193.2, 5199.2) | 222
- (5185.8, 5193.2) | 205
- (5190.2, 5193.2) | 222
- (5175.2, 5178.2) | 194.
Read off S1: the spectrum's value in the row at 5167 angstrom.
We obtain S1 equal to 184.4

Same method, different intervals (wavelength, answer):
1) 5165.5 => 215.9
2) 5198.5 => 242.2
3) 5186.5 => 157.2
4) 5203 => 238.9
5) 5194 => 204.7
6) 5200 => 249.5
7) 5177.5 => 214.4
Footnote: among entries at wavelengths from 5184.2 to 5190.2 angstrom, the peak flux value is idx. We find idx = 216.5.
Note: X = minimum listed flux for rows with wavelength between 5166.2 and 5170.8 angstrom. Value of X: 142.5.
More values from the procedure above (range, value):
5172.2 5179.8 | 125.4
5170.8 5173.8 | 135.6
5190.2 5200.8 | 204.7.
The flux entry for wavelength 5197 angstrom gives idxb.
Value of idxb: 224.9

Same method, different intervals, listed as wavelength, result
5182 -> 196.4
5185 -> 118.1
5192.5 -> 216.2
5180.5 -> 218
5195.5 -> 217.6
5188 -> 203.4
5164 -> 222.3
